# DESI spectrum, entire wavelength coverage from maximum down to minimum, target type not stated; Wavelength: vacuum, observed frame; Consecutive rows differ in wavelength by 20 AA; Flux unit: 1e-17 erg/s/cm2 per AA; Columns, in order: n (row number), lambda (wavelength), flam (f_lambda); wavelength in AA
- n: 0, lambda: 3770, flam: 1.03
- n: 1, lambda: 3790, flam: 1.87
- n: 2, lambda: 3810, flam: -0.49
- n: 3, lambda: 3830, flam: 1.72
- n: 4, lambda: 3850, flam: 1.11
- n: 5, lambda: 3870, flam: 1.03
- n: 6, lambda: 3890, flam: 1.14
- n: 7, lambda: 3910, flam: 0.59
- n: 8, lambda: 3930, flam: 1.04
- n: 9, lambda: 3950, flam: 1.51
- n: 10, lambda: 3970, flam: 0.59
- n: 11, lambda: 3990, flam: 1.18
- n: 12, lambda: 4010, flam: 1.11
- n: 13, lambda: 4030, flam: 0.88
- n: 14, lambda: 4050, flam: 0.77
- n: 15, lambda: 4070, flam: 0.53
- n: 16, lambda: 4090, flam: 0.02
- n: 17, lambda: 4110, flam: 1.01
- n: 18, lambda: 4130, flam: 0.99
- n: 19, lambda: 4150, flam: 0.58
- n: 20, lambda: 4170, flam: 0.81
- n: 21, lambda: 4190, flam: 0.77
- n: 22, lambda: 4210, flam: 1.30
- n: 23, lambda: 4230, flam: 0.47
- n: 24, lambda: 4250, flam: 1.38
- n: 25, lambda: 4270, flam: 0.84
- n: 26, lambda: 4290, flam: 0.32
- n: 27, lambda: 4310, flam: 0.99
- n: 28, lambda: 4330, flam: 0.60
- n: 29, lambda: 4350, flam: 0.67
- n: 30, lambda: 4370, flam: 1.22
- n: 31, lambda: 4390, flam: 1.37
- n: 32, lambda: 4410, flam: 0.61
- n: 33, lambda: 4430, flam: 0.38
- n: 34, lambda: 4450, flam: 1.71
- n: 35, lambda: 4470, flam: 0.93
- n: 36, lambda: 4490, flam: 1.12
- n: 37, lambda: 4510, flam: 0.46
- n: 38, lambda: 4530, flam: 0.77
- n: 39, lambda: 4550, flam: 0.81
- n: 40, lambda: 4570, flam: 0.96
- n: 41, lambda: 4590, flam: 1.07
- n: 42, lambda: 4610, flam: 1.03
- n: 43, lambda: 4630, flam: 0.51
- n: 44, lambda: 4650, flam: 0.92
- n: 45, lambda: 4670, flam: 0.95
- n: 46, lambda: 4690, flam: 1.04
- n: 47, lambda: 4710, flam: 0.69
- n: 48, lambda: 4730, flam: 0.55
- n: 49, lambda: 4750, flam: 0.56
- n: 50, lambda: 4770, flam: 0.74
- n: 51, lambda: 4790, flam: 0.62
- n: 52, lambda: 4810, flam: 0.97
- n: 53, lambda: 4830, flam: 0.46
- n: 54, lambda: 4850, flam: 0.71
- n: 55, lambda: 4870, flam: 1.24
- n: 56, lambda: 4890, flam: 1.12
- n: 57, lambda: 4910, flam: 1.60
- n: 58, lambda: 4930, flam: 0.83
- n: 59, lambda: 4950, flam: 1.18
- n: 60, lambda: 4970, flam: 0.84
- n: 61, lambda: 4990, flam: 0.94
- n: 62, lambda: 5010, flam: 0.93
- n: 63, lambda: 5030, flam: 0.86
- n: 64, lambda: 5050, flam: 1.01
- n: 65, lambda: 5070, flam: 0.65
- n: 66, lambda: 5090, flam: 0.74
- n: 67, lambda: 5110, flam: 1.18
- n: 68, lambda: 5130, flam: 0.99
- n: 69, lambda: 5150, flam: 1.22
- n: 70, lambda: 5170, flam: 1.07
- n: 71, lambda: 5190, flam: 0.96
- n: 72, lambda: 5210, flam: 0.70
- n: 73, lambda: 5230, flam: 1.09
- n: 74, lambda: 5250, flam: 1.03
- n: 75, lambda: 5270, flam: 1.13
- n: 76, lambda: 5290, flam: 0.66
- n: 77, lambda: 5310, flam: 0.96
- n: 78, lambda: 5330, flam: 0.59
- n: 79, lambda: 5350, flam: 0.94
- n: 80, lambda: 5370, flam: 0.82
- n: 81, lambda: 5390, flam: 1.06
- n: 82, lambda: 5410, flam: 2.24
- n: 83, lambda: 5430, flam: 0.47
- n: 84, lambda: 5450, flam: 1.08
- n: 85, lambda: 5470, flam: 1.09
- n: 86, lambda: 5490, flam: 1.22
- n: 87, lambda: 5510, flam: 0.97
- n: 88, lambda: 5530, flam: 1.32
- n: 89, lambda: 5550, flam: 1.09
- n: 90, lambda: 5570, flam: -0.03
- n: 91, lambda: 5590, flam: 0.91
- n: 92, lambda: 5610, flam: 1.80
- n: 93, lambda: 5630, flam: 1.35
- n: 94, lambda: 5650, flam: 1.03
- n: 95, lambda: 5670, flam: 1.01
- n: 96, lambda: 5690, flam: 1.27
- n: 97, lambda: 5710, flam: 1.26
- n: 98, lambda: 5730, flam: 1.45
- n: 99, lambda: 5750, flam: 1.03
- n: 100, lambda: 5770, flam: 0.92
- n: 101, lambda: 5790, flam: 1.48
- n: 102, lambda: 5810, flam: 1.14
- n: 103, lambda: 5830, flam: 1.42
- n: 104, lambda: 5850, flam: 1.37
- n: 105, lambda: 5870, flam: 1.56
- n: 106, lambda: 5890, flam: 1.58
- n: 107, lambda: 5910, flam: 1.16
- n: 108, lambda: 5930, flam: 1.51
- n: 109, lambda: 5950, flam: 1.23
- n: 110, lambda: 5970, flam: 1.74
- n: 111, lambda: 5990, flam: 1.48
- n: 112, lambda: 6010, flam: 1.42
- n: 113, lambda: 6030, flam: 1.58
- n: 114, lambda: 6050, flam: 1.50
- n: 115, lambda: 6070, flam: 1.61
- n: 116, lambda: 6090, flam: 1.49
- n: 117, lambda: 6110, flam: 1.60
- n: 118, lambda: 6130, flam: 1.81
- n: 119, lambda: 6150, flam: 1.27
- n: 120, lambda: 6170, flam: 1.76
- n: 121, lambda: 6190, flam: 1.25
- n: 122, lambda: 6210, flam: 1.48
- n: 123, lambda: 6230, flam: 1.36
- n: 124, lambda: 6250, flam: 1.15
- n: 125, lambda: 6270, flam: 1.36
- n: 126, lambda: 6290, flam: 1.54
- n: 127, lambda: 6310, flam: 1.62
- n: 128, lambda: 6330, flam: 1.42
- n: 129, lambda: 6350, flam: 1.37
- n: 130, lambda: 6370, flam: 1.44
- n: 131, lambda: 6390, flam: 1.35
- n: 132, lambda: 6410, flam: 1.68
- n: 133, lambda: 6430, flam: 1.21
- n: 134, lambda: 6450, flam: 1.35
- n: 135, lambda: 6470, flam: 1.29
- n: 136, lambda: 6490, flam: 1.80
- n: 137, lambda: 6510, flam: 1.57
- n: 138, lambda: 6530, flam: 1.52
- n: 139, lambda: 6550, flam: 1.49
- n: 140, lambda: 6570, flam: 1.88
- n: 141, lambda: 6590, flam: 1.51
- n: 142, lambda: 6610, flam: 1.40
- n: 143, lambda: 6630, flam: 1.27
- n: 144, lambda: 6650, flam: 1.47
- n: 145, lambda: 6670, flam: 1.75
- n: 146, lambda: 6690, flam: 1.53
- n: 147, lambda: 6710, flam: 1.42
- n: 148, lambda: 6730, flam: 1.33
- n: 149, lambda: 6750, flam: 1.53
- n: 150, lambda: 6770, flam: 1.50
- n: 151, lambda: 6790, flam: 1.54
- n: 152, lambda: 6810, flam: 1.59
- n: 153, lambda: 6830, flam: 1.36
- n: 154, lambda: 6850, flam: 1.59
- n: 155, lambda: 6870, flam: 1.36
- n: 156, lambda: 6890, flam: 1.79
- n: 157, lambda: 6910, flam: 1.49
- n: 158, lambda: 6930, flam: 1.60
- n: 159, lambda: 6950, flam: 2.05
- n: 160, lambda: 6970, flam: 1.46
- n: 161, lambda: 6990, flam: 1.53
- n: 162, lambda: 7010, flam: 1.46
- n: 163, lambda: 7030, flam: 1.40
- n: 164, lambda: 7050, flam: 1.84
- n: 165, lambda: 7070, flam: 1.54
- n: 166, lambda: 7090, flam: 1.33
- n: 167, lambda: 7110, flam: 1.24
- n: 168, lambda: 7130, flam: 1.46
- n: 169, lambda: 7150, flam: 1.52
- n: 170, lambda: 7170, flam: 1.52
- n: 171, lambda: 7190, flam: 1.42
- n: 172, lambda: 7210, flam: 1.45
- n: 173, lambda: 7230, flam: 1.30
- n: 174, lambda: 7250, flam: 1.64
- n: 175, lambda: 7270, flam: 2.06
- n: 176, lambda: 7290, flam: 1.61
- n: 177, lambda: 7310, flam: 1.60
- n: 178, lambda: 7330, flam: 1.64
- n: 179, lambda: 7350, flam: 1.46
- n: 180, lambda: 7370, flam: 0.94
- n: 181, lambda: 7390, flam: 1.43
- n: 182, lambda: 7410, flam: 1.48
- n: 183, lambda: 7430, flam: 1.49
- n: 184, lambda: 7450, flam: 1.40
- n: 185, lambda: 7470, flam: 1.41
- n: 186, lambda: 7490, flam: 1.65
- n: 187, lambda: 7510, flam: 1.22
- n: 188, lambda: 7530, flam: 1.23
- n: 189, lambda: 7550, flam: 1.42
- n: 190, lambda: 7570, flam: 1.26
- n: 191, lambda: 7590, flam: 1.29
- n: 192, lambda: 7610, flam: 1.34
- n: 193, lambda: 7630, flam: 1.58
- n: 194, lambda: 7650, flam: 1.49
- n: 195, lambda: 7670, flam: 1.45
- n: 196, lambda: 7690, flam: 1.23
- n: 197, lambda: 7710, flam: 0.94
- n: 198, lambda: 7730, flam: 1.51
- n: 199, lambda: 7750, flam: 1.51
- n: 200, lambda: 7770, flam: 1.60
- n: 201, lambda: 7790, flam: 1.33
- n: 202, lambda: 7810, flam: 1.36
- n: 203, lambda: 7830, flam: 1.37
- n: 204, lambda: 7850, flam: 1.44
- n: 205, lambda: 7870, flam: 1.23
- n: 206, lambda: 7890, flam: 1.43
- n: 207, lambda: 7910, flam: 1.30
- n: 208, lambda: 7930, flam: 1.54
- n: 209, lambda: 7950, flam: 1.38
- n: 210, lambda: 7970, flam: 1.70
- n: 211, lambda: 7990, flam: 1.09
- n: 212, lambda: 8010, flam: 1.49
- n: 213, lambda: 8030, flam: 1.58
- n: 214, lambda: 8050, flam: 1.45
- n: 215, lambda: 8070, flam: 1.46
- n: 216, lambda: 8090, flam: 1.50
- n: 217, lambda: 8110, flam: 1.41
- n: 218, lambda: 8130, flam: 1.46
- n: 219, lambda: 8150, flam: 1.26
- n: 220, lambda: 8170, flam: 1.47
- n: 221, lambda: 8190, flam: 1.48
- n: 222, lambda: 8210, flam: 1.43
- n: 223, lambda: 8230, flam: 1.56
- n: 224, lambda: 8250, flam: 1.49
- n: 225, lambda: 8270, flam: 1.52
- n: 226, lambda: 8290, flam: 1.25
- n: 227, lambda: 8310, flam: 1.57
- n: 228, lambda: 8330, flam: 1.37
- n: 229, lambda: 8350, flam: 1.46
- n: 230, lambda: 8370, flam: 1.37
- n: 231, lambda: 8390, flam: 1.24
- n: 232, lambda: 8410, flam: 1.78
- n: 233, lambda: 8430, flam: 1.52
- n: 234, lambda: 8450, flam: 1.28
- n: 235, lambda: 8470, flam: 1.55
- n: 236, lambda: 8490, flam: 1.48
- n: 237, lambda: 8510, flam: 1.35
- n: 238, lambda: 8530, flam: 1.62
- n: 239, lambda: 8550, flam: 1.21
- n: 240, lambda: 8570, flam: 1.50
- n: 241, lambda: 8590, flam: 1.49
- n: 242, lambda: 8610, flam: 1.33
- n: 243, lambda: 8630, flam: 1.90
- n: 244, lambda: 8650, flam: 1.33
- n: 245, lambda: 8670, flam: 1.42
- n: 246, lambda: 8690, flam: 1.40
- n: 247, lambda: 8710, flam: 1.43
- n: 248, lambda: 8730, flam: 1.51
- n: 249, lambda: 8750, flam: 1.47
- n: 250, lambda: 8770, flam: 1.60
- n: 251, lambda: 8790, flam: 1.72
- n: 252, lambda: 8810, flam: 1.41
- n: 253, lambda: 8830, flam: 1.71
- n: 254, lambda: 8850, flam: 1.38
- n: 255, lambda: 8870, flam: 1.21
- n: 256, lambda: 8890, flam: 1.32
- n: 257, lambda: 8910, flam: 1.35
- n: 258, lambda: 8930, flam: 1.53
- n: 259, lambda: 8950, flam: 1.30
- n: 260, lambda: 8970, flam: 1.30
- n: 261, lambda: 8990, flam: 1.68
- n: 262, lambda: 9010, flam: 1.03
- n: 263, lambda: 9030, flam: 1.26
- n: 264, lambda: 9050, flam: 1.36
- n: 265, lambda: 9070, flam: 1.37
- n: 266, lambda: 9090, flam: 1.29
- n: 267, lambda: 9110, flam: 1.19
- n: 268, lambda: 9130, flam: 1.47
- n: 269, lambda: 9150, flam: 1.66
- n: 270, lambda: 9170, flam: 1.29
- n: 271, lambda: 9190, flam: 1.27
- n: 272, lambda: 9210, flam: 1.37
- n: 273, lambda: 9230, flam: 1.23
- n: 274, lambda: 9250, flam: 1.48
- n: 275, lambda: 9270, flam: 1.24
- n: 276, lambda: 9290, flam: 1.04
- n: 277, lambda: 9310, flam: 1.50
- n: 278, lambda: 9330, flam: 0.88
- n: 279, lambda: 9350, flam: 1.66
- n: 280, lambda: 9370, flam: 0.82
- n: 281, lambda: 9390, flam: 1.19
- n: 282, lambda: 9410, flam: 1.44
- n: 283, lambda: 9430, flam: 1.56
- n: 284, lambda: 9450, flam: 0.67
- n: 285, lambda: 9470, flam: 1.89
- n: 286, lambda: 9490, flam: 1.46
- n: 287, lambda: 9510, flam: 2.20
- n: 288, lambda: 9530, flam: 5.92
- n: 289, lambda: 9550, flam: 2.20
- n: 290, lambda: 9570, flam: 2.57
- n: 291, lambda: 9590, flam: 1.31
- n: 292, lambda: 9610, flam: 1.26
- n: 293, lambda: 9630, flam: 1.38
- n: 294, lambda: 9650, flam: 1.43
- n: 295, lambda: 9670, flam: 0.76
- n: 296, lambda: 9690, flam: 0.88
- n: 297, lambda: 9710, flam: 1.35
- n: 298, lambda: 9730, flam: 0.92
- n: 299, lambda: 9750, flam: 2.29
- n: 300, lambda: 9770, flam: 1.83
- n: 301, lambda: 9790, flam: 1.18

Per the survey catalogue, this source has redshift 0.45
